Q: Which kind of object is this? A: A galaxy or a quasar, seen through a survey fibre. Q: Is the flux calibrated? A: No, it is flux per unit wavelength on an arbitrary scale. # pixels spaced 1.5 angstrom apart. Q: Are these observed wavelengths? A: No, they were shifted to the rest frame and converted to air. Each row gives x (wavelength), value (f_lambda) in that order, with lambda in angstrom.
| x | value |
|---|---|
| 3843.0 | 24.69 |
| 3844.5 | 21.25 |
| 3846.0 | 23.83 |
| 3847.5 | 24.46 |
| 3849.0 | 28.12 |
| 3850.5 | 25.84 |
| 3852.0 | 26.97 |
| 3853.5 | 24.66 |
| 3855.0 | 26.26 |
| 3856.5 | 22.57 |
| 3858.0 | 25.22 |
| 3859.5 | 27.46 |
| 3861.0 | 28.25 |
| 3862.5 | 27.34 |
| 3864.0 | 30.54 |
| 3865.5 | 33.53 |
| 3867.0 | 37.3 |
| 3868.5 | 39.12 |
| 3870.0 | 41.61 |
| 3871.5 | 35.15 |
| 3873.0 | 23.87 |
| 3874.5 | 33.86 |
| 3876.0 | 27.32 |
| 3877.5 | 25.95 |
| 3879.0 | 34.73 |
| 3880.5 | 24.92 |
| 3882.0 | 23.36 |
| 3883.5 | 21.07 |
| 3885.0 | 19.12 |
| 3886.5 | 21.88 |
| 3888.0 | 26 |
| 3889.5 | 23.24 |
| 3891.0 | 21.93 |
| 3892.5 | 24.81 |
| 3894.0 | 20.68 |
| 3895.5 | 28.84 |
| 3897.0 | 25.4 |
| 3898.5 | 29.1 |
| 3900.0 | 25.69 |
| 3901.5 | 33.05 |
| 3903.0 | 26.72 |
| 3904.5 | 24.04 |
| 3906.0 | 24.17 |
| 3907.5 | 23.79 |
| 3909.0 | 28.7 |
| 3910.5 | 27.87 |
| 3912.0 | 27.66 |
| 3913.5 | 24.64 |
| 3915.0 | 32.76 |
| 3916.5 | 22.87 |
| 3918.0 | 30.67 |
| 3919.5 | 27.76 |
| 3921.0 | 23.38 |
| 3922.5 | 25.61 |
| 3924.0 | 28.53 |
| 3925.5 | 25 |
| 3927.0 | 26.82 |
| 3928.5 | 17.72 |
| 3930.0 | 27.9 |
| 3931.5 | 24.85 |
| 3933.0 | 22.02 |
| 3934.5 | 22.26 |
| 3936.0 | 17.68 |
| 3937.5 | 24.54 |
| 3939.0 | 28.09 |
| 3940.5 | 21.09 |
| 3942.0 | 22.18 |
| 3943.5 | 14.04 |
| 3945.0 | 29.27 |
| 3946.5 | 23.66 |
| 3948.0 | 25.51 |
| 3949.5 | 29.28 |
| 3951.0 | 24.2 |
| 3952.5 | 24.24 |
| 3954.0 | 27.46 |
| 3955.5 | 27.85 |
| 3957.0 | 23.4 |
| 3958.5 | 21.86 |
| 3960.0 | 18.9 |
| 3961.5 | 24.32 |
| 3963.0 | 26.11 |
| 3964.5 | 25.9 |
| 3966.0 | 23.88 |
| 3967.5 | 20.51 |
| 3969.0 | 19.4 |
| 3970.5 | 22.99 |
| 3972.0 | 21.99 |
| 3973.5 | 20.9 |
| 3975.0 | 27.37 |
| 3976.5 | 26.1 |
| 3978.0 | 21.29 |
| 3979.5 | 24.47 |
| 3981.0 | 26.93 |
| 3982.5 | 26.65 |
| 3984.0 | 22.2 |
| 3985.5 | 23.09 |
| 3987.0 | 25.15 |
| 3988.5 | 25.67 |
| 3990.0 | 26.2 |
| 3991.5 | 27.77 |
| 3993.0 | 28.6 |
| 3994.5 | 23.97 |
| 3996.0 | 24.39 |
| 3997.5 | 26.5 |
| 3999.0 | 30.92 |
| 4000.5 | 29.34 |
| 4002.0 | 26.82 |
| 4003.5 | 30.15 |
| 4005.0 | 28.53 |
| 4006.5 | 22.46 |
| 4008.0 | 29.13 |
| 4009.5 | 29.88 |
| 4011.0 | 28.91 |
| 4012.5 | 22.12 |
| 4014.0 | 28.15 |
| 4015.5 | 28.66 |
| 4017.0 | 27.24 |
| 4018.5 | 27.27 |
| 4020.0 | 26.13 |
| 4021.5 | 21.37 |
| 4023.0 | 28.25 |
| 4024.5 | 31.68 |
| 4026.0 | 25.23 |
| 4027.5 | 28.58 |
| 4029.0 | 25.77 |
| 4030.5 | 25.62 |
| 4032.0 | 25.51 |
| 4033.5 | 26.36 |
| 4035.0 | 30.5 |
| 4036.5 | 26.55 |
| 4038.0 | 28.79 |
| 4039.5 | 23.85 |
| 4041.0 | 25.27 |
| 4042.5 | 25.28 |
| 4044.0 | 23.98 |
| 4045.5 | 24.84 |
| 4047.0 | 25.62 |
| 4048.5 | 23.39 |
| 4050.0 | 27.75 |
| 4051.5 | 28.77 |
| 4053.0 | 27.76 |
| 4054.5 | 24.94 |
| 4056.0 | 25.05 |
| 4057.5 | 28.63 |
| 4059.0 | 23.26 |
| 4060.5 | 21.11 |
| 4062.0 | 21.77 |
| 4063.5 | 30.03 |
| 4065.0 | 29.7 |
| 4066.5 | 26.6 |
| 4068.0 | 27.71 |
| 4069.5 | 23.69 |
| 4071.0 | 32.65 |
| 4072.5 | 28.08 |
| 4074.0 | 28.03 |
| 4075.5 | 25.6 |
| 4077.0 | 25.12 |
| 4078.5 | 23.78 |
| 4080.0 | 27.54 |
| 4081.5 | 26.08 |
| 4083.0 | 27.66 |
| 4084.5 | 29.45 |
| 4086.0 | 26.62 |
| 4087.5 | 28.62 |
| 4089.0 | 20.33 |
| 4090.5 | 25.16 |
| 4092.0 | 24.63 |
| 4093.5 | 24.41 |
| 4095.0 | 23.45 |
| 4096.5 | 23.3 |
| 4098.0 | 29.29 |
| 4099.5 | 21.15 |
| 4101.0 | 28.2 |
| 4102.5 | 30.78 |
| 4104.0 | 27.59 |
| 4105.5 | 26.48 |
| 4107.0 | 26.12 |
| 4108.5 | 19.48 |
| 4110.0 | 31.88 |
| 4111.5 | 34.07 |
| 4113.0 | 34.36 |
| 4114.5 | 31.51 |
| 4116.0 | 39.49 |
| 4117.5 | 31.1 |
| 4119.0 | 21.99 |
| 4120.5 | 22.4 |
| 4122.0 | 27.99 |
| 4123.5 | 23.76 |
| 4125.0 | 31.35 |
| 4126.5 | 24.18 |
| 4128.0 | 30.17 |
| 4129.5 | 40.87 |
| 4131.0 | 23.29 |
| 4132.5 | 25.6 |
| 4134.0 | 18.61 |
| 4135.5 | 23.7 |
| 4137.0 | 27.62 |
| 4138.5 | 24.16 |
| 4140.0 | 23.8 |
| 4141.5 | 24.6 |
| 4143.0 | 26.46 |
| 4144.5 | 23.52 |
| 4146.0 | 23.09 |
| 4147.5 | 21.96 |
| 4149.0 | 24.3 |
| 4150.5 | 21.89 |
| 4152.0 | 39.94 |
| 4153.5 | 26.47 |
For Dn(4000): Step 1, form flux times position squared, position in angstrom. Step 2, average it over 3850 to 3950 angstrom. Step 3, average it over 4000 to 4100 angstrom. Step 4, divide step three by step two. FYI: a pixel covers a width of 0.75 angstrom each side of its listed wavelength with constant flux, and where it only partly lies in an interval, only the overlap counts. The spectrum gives 1.1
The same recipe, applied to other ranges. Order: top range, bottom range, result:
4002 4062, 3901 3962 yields 1.11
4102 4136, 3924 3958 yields 1.27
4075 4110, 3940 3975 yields 1.17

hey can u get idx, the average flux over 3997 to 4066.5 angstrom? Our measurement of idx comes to 26.7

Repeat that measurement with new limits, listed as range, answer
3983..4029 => 26.8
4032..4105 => 26.2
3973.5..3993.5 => 25.3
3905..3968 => 24.8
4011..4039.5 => 26.9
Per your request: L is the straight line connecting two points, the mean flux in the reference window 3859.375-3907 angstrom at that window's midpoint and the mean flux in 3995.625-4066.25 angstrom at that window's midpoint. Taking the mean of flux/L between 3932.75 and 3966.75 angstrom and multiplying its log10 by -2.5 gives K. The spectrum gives 0.146 mag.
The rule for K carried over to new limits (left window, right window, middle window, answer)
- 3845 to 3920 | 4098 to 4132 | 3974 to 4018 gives 0.06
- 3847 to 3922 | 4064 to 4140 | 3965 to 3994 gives 0.12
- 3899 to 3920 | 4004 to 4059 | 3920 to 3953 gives 0.13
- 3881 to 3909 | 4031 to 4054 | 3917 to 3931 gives -0.04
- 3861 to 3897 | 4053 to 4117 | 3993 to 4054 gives 0.02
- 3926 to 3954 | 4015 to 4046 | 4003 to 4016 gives -0.07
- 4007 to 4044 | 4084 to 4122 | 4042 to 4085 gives 0.03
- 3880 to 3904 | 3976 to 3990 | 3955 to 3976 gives 0.07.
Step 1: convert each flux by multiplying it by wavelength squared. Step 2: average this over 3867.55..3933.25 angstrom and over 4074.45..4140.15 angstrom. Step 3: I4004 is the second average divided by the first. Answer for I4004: 1.1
